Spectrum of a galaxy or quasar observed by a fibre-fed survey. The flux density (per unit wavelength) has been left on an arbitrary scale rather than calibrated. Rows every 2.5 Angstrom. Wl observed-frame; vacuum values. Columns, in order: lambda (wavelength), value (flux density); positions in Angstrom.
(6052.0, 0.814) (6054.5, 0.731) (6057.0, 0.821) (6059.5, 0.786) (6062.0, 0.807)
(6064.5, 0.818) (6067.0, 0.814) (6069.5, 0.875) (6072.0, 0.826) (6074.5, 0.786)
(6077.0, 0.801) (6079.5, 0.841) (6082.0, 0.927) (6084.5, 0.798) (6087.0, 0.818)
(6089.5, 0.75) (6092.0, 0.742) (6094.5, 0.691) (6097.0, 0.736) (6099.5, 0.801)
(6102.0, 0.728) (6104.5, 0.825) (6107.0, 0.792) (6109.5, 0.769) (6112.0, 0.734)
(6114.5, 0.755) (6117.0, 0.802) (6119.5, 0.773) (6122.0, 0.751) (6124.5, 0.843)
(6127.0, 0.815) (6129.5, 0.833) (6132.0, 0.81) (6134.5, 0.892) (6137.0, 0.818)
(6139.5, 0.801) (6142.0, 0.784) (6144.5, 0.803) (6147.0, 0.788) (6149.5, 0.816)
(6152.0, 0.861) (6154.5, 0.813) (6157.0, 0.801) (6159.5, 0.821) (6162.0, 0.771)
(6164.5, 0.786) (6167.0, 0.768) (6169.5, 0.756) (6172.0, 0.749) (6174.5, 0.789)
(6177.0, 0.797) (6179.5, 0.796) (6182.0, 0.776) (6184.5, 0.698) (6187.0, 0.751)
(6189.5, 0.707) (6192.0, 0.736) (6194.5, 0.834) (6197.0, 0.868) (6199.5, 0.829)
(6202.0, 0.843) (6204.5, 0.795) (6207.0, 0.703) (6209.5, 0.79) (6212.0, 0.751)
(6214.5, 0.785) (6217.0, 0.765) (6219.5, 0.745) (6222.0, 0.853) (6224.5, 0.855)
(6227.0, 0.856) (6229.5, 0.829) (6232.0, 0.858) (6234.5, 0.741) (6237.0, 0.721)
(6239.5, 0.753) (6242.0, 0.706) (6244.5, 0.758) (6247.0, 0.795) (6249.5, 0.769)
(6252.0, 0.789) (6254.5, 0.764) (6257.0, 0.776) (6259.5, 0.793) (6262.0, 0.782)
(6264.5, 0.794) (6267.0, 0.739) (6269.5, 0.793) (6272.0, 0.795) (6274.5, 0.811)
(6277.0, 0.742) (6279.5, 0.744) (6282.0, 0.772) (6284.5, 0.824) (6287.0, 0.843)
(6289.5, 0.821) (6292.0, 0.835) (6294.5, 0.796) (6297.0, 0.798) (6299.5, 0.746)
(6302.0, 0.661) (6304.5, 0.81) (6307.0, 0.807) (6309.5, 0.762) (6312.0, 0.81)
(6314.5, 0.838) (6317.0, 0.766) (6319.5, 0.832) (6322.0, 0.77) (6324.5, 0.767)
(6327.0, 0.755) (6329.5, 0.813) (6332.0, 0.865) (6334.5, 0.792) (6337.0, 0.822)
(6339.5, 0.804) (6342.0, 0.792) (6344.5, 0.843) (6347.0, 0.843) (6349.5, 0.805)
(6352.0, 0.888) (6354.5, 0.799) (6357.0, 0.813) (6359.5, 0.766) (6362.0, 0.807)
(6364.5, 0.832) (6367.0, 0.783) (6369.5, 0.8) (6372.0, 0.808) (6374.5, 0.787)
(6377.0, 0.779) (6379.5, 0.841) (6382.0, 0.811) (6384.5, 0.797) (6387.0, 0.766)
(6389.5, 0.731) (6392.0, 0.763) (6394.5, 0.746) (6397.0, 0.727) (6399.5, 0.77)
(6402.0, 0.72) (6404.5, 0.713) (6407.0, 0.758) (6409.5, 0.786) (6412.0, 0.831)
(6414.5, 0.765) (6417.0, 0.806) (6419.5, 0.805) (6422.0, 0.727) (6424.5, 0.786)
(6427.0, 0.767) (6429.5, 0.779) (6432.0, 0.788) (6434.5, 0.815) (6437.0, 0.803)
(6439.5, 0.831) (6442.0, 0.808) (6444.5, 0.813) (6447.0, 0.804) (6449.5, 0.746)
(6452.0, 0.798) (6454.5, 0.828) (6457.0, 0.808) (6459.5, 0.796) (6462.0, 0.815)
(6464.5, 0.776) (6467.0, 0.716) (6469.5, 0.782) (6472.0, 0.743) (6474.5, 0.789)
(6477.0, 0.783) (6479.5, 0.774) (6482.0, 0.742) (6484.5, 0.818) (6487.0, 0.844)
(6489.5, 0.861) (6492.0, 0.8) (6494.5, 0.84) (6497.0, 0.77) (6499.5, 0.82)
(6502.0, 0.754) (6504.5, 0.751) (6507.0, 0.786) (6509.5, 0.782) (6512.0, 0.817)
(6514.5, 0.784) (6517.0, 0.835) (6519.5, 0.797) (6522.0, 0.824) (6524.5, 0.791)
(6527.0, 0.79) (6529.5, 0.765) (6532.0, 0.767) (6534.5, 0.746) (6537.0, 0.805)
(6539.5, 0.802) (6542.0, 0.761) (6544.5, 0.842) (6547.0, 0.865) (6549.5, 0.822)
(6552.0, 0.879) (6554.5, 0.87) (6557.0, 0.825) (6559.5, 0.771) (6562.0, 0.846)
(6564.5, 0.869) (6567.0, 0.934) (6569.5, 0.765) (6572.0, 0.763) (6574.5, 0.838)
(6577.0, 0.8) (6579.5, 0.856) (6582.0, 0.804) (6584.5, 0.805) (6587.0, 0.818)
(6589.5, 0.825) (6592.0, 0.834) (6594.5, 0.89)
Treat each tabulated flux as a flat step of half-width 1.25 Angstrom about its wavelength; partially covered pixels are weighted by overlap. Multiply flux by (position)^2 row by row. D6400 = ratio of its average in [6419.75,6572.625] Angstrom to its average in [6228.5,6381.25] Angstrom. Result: 1.1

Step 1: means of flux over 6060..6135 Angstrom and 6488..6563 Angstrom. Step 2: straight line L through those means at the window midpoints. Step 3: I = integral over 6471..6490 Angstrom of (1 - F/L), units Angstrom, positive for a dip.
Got 0.3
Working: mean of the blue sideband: 0.797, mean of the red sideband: 0.806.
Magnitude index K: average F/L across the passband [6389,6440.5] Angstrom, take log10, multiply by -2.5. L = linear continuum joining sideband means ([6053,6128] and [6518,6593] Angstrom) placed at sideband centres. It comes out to 0.05 mag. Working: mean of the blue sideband 0.792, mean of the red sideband 0.816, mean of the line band 0.773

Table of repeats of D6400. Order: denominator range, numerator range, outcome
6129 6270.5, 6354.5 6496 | 1.07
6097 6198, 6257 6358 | 1.06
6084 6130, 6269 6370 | 1.10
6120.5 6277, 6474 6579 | 1.13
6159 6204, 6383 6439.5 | 1.06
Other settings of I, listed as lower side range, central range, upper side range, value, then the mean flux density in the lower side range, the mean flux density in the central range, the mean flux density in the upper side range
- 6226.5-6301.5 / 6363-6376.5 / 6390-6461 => -0.3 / 0.783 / 0.801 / 0.781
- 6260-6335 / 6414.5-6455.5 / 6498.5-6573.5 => 0.4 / 0.789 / 0.793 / 0.808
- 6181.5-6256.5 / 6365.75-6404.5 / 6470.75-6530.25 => 0.8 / 0.781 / 0.773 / 0.794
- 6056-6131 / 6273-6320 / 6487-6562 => 0.6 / 0.795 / 0.79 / 0.806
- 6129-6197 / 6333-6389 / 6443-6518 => -1.1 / 0.792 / 0.807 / 0.792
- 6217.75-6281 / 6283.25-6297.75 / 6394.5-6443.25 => -0.7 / 0.782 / 0.82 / 0.777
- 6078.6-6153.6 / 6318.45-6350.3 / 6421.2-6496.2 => -0.5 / 0.796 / 0.808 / 0.793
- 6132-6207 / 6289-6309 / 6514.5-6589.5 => 0.5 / 0.793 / 0.782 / 0.815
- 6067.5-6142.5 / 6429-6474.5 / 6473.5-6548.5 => 0.3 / 0.798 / 0.792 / 0.797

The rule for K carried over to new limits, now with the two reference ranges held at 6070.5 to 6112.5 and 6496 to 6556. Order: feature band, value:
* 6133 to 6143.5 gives -0.05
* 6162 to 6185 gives 0.03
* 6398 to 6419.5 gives 0.04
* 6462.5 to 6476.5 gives 0.05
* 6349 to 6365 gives -0.03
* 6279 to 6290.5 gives -0.01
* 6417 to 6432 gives 0.03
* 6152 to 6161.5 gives -0.03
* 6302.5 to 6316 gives 0.00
